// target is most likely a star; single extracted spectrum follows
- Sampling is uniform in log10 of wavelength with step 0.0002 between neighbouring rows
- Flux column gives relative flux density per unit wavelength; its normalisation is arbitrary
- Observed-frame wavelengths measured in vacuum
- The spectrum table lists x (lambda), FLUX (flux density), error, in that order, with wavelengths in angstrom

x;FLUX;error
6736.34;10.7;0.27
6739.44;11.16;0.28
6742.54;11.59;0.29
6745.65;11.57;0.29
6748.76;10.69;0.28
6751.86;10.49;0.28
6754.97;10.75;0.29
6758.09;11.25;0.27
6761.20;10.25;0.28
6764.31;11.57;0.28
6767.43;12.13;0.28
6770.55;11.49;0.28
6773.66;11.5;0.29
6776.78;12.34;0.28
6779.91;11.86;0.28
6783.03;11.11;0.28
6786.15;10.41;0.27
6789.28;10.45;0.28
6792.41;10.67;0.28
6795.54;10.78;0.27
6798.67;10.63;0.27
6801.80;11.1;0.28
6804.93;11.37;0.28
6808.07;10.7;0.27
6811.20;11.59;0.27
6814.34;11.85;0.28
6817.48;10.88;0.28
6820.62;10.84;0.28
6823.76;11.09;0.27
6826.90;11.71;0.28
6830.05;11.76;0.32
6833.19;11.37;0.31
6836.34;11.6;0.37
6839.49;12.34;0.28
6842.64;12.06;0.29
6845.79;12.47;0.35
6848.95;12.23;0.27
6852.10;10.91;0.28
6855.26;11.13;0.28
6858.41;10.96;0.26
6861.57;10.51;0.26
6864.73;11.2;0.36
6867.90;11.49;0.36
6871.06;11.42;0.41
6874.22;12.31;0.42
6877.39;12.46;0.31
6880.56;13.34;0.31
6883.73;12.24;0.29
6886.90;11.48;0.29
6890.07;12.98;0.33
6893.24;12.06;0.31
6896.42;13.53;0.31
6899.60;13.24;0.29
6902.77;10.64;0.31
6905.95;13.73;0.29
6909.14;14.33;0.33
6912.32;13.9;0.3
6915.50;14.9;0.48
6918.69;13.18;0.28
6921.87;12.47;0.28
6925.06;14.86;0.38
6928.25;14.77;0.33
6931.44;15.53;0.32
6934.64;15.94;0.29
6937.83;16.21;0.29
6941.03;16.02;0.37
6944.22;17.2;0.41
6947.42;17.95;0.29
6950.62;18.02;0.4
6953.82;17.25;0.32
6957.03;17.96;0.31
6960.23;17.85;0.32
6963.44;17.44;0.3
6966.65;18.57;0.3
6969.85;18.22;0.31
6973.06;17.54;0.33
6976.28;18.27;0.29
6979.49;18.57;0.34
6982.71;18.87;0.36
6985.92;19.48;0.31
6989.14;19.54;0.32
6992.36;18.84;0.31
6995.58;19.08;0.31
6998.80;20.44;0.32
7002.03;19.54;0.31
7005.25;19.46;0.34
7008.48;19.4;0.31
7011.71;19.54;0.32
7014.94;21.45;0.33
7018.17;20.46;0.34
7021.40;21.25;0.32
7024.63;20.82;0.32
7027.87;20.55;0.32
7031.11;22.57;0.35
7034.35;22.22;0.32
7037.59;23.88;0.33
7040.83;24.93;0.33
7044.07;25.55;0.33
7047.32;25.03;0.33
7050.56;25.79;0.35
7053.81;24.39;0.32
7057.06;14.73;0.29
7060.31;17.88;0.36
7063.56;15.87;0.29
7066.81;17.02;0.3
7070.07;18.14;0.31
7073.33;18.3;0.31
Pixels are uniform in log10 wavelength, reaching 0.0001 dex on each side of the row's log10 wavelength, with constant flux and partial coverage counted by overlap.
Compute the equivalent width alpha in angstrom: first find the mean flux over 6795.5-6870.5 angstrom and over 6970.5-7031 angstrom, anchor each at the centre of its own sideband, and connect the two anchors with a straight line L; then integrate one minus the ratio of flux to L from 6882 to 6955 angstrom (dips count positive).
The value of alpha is 5.7 angstrom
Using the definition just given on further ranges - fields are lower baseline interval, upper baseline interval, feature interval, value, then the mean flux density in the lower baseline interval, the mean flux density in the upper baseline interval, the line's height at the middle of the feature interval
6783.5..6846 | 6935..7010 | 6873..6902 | 3.8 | 11.3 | 18.3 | 14.5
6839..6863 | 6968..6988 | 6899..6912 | 1.3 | 11.5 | 18.5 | 14.5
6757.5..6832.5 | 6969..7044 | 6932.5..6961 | 1.1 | 11.2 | 20.3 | 17.8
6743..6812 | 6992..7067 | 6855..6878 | 5.0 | 11.1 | 21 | 14.6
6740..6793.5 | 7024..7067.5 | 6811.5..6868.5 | 10.0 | 11.2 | 21.6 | 13.9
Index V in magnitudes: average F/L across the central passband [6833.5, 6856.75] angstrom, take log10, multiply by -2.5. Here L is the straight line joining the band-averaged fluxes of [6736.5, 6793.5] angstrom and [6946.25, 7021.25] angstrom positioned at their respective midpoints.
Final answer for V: 0.19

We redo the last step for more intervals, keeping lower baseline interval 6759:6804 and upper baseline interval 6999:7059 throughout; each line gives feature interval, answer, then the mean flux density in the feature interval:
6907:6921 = 0.200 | 14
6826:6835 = 0.144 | 11.6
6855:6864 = 0.312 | 10.9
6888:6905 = 0.271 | 12.5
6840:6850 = 0.134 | 12.3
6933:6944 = 0.106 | 16.2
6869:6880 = 0.238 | 12.2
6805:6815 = 0.096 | 11.3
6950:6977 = 0.061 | 17.9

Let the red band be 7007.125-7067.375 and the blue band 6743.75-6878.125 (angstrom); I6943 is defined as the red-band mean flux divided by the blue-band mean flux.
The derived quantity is 1.88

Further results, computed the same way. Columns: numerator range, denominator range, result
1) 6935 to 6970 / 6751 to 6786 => 1.54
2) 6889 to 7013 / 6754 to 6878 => 1.46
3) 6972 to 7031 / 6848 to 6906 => 1.65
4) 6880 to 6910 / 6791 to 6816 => 1.15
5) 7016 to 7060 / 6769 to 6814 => 2.00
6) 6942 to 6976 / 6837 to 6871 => 1.54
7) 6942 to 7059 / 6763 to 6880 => 1.75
